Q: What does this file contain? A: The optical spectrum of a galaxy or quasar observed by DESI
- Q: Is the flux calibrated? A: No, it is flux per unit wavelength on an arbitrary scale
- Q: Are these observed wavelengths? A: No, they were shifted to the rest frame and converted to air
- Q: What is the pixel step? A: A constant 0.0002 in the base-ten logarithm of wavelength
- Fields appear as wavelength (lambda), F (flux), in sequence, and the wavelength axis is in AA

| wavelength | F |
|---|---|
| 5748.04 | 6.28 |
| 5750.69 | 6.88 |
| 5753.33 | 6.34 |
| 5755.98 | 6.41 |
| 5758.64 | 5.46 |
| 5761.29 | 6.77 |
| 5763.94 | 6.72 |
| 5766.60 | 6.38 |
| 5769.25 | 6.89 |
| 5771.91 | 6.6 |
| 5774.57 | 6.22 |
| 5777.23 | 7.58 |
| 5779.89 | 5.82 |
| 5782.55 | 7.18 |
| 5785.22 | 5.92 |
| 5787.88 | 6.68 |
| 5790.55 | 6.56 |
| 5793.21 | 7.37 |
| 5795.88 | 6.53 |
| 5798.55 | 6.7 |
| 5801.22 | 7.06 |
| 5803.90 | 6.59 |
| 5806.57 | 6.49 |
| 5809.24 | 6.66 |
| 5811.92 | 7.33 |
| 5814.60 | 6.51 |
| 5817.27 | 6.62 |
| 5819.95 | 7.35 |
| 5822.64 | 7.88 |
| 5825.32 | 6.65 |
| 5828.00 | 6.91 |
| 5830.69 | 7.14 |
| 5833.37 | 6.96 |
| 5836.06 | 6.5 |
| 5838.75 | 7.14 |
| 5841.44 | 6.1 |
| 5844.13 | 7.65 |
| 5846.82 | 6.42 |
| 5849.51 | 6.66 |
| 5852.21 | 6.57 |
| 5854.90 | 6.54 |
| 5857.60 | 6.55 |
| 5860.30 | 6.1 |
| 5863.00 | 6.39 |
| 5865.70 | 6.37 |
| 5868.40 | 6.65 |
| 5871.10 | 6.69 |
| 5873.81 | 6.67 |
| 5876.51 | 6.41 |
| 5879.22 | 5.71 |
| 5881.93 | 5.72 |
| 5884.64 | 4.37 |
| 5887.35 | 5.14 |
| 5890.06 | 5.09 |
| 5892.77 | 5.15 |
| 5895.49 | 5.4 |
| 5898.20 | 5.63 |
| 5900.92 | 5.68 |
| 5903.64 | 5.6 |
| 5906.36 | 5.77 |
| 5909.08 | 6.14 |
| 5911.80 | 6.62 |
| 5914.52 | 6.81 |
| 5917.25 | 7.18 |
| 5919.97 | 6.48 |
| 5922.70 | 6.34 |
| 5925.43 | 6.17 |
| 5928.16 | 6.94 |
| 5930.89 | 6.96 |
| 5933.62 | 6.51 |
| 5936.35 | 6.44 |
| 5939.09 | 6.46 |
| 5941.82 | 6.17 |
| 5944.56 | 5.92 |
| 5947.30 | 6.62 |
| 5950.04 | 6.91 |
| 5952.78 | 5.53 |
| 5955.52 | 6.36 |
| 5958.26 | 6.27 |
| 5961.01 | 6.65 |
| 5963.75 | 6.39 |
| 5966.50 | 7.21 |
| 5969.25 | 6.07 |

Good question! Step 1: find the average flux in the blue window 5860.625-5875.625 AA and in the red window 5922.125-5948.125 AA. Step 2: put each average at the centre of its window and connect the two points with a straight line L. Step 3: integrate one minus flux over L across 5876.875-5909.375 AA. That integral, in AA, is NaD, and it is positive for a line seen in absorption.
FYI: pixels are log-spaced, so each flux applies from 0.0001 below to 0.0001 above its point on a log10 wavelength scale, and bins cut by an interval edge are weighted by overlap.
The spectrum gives 5.19 AA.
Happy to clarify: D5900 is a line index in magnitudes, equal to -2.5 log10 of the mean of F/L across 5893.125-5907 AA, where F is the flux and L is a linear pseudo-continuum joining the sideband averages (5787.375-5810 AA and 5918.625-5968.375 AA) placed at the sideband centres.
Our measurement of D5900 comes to 0.17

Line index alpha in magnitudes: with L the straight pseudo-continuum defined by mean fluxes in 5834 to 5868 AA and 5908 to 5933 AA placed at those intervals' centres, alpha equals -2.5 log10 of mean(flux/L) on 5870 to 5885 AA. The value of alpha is 0.10 mag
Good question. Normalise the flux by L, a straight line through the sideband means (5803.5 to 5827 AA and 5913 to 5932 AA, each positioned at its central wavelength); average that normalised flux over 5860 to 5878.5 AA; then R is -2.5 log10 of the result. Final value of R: 0.06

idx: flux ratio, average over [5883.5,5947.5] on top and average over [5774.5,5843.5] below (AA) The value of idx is 0.9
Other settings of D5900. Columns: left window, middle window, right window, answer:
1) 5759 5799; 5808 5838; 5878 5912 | -0.12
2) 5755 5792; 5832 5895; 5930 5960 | 0.04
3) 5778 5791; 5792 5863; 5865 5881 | -0.06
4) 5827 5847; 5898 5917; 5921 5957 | 0.07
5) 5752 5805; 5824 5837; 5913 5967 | -0.05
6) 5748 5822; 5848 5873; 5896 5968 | 0.00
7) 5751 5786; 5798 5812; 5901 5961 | -0.05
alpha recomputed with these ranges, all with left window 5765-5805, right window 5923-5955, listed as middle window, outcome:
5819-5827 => -0.104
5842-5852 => -0.039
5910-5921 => -0.050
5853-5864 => 0.024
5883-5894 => 0.294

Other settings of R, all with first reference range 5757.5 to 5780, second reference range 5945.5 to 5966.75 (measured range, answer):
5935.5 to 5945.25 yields 0.03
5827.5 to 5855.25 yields -0.05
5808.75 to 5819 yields -0.05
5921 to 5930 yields -0.01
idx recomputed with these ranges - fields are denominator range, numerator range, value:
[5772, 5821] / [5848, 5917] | 0.90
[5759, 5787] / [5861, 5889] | 0.91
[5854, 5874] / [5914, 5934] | 1.03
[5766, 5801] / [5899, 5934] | 0.96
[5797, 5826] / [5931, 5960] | 0.92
